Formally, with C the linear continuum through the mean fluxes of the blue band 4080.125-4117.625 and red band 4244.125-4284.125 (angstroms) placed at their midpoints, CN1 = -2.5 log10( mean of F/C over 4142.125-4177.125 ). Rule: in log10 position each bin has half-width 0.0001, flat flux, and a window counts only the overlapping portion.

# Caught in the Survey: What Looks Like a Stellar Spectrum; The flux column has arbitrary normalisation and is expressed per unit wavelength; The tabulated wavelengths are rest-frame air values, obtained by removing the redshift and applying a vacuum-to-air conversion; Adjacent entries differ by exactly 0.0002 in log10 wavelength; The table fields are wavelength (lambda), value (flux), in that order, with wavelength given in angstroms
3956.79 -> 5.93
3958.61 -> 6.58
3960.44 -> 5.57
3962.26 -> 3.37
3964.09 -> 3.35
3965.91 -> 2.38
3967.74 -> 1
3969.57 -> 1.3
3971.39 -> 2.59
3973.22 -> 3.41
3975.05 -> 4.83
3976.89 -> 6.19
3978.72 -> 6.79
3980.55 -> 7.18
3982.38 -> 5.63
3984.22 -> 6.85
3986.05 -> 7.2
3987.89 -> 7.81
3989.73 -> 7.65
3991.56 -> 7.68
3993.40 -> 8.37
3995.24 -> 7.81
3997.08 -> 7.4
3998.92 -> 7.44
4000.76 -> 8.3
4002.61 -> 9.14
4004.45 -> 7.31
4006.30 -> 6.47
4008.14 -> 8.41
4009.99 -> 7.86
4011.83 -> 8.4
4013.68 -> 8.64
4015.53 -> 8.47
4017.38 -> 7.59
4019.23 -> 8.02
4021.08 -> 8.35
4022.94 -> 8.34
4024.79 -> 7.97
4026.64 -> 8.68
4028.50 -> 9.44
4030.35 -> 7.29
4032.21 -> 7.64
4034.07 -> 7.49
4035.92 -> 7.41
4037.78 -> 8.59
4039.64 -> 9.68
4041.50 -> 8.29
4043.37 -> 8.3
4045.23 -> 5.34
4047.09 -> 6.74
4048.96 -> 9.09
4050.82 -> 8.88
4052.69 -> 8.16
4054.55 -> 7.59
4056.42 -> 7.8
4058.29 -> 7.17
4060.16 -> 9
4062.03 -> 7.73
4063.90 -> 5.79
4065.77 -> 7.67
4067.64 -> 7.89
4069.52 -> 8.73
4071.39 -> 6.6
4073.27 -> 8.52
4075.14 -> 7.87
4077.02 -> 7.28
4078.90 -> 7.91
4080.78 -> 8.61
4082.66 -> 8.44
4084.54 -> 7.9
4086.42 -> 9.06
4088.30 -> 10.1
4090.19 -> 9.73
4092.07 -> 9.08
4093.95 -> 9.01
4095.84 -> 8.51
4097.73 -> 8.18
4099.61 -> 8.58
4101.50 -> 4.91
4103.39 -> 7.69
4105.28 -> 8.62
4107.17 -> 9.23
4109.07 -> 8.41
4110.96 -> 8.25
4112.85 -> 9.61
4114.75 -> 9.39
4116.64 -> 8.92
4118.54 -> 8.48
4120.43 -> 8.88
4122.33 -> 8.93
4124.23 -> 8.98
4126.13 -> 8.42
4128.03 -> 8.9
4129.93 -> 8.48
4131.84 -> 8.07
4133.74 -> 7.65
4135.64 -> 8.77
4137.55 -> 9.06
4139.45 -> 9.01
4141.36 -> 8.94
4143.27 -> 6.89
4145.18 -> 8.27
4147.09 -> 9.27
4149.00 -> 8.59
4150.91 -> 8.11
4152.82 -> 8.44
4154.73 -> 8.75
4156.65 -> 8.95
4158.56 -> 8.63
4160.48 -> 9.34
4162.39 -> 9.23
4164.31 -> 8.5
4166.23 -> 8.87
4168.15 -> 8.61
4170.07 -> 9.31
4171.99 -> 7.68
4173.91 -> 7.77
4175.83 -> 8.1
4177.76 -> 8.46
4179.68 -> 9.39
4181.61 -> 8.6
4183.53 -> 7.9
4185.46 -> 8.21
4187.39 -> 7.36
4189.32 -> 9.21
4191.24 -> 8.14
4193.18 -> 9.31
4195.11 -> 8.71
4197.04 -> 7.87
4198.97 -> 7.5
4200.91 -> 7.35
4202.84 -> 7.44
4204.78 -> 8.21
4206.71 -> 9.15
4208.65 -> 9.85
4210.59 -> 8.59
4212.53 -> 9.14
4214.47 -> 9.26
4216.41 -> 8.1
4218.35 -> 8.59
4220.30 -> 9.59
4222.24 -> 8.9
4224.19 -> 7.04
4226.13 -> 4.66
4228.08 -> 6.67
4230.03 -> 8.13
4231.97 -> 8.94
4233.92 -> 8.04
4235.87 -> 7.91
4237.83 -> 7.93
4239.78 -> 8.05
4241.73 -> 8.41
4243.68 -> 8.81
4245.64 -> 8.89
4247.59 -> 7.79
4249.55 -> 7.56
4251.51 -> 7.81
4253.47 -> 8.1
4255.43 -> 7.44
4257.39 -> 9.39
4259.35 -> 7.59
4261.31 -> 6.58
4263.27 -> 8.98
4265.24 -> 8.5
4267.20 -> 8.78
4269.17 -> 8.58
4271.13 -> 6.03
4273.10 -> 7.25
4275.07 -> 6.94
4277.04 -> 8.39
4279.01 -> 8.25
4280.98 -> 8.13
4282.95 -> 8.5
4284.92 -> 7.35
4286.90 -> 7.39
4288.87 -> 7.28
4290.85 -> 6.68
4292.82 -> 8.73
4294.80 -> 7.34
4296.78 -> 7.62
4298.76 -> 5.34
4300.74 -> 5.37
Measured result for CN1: -0.02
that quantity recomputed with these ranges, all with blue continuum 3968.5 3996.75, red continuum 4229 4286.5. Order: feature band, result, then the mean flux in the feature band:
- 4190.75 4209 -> -0.094 mag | 8.31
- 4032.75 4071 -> -0.192 mag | 7.85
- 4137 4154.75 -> -0.176 mag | 8.51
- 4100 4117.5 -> -0.193 mag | 8.34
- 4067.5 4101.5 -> -0.223 mag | 8.36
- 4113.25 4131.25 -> -0.241 mag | 8.83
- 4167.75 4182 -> -0.141 mag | 8.48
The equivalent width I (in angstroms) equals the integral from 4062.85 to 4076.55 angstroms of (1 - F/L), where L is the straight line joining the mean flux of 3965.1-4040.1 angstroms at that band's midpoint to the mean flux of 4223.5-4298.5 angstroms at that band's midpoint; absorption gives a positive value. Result -0.63 angstroms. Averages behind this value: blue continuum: 7.05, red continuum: 7.78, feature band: 7.57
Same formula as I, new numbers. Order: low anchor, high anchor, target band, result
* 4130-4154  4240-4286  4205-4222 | -1.7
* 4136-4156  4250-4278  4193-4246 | -0.7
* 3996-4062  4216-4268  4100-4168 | -4.5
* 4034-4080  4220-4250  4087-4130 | -4.5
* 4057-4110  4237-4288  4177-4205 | -0.7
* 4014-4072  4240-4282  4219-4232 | 0.6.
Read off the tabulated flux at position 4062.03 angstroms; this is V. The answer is 7.73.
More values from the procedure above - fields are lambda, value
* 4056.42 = 7.8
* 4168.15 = 8.61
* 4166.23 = 8.87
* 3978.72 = 6.79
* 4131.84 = 8.07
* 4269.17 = 8.58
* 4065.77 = 7.67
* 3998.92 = 7.44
